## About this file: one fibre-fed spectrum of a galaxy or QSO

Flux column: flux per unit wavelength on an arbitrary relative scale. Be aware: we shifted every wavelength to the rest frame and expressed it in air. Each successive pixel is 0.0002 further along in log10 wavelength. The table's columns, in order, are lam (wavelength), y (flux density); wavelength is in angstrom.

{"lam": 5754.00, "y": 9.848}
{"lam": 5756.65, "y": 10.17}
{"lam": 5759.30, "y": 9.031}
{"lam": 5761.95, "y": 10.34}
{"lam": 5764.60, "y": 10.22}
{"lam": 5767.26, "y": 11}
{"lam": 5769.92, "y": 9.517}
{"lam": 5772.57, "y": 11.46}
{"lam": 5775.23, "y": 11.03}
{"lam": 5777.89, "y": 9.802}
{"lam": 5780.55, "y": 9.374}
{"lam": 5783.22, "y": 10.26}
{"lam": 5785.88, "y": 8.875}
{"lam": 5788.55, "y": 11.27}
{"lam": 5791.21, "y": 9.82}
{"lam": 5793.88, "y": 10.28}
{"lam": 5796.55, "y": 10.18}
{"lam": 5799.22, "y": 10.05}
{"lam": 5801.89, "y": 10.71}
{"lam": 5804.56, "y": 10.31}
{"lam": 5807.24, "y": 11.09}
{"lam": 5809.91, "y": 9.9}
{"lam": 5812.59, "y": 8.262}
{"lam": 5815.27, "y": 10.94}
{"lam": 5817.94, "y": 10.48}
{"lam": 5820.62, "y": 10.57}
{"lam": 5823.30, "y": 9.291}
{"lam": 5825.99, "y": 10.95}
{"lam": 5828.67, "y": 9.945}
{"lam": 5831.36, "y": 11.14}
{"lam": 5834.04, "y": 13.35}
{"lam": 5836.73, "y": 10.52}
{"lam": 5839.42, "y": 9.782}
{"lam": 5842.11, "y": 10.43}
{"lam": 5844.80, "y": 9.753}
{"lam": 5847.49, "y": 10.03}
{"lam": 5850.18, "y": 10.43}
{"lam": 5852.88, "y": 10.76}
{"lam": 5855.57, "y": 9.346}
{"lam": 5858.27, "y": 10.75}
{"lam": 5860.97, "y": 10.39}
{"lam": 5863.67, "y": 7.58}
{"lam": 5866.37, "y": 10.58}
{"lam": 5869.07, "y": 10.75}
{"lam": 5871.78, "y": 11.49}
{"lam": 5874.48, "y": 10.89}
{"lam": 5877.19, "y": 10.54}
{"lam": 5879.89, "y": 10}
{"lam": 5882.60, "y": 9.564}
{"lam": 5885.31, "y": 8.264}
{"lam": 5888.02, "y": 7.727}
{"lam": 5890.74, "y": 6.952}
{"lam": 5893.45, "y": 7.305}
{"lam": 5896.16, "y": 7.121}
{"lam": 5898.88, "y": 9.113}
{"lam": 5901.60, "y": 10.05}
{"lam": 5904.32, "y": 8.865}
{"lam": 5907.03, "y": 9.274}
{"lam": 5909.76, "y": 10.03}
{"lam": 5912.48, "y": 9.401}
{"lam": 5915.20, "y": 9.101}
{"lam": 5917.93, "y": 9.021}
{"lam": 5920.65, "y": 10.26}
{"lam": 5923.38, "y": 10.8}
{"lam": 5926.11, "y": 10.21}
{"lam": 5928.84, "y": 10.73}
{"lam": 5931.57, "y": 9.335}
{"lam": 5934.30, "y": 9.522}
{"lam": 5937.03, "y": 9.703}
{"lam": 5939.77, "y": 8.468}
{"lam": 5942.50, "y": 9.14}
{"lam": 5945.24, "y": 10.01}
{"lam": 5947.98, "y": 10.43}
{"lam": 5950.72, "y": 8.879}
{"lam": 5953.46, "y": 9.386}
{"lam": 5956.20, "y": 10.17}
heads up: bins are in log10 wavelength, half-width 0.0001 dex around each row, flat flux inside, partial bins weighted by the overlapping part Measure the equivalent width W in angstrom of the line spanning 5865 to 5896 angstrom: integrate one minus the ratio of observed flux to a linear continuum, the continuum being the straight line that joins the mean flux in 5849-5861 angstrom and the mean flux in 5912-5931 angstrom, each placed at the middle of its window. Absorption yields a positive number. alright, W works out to 2.5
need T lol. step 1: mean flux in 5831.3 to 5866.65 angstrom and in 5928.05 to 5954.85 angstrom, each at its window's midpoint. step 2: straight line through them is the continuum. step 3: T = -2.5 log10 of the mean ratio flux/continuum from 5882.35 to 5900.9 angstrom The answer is 0.239 mag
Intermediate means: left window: 10.3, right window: 9.54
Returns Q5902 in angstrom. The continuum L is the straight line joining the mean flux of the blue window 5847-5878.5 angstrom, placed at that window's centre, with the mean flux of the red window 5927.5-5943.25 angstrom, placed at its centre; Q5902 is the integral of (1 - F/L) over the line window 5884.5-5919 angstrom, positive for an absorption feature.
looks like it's 4.3 angstrom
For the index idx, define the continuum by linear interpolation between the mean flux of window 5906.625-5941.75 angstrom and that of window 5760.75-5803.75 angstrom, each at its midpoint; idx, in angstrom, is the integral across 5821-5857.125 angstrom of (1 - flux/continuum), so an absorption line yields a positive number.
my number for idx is -1.5 angstrom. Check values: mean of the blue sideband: 10.3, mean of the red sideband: 9.68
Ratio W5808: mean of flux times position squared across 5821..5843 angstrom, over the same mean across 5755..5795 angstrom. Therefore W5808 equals 1.07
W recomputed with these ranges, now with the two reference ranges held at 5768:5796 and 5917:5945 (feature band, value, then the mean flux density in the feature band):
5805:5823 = -0.1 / 10.2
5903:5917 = 0.7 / 9.33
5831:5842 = -1.2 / 11.1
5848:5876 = -1.0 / 10.3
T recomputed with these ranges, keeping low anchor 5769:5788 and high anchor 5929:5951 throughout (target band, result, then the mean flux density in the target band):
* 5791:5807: -0.03 mag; 10.3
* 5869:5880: -0.11 mag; 10.8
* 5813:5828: -0.04 mag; 10.3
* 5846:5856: -0.04 mag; 10.2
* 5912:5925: -0.02 mag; 9.75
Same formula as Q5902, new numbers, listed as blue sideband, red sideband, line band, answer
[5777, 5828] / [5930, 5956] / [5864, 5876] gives -1.0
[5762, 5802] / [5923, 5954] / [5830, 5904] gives 1.2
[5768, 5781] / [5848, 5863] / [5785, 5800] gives 0.3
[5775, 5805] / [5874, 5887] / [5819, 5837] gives -1.6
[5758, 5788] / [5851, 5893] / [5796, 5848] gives -2.7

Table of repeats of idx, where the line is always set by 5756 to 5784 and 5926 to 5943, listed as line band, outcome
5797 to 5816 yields -0.18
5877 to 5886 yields 0.19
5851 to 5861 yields -0.44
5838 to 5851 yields -0.21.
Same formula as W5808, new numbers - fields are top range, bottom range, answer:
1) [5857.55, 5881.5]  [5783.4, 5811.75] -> 1.03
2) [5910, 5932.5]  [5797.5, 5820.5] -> 1.00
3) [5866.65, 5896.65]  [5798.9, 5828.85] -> 0.93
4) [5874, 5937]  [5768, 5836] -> 0.93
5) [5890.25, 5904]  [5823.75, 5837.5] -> 0.76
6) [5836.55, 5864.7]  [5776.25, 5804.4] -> 1.01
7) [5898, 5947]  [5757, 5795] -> 1.00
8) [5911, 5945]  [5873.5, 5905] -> 1.11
